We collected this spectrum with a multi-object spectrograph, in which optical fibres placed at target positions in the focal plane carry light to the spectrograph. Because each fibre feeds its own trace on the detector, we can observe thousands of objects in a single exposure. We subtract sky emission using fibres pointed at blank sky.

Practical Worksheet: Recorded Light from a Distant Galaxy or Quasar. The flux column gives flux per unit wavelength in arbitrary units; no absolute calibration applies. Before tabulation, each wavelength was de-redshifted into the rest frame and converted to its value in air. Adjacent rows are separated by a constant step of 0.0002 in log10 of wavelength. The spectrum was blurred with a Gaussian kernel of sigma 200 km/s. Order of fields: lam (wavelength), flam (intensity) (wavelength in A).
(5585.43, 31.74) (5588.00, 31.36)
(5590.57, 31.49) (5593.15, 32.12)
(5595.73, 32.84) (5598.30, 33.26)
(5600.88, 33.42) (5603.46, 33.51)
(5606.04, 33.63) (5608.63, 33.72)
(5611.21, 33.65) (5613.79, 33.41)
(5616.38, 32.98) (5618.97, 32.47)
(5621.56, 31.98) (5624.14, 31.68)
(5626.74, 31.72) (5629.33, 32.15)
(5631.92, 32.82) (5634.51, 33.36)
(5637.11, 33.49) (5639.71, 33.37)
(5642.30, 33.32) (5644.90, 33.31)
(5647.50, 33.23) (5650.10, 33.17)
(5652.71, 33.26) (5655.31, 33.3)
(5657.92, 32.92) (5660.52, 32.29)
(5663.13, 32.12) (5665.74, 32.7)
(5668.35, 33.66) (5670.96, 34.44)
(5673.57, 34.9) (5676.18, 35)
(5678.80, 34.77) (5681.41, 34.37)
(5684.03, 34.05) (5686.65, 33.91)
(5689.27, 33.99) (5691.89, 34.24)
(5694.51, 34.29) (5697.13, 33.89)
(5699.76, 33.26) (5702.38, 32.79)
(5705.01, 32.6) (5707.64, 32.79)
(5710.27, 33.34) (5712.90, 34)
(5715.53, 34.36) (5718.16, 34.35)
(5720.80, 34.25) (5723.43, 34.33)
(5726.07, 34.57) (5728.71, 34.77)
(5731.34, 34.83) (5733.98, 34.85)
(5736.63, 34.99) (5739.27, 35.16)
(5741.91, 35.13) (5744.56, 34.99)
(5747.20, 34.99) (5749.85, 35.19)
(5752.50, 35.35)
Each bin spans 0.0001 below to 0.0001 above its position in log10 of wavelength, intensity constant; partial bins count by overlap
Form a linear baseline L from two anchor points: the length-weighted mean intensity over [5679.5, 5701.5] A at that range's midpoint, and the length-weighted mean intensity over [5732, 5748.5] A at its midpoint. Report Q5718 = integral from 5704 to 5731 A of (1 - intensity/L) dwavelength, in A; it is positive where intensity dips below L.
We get 0.4 A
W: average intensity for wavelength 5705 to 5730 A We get 34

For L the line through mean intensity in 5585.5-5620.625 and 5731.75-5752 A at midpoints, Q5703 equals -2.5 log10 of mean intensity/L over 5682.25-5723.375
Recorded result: 0.02 mag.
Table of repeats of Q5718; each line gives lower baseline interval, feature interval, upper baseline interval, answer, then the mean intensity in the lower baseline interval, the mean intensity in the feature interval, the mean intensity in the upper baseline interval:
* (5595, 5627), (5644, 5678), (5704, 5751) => 0.2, 33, 33.4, 34.4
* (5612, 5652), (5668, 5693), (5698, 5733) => -0.7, 32.8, 34.4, 33.9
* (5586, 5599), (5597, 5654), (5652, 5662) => -0.9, 32.2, 33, 32.9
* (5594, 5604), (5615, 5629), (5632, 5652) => 0.5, 33.2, 32.2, 33.3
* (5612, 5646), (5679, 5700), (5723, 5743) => -0.1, 32.8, 34.1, 34.8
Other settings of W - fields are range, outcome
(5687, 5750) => 34.2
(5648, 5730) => 33.8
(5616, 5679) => 33.1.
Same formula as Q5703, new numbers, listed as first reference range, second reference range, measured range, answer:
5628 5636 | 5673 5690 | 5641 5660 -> 0.01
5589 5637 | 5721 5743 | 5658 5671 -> 0.02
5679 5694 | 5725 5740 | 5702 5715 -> 0.04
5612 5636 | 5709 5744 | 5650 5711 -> 0.00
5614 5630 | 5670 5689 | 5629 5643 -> -0.01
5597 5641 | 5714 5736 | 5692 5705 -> 0.02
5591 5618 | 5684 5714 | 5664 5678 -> -0.02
